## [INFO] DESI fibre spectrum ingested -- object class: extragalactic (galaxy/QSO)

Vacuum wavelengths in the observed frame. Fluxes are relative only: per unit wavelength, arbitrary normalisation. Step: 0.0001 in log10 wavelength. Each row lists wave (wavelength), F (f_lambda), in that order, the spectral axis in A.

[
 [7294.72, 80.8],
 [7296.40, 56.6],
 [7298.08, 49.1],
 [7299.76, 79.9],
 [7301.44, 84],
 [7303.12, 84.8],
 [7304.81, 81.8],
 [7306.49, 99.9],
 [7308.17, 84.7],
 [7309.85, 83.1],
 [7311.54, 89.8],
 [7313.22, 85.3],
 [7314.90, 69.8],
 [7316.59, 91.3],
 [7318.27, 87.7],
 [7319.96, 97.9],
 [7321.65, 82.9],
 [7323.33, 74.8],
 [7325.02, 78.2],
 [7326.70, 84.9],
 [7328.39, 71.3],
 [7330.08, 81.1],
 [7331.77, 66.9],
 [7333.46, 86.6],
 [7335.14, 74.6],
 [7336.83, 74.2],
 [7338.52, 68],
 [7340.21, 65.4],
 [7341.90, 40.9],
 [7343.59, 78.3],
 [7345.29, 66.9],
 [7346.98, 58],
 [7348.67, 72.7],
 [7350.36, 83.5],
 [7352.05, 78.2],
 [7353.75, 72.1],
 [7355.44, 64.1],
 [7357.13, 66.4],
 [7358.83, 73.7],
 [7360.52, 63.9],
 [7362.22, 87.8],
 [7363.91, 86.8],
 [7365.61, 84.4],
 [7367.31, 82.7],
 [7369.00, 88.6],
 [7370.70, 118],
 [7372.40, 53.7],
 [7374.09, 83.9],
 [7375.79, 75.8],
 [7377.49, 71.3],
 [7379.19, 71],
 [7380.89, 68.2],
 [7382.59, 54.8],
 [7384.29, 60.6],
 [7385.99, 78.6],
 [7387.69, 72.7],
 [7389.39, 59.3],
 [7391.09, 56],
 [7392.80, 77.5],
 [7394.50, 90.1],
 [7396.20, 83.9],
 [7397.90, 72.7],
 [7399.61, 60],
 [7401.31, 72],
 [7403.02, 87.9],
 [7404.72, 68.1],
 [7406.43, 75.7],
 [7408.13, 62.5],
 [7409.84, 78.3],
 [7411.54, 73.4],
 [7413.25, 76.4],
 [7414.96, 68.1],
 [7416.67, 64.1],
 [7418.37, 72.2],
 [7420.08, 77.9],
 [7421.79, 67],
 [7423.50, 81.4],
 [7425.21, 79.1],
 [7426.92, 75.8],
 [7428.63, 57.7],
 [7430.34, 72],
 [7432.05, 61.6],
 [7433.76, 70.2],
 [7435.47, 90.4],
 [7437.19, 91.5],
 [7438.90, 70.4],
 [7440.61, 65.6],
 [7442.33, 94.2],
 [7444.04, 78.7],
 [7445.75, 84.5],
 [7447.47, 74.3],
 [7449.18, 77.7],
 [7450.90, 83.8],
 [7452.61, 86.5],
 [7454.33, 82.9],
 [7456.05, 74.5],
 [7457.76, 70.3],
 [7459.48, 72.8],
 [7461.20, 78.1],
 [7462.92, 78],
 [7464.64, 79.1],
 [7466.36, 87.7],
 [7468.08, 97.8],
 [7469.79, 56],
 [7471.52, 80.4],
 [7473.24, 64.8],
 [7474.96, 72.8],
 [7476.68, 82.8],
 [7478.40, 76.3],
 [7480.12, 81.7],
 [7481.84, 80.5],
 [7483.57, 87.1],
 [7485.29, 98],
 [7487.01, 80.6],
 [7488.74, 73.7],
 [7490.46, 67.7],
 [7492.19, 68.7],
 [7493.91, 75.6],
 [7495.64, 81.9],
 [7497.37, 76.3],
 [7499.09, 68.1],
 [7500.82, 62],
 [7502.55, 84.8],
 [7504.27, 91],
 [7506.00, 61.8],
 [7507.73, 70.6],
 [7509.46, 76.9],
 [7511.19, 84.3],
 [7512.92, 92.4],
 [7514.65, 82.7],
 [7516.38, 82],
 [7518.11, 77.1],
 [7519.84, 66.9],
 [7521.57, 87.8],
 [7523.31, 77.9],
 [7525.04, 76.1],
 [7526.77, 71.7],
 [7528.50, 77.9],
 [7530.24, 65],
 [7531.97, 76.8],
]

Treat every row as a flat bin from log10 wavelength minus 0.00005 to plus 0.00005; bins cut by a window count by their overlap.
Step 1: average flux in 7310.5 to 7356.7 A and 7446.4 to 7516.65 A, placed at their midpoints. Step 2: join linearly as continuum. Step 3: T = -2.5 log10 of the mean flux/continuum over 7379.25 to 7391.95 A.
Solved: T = 0.183 mag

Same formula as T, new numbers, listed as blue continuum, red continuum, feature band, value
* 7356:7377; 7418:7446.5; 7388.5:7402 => 0.10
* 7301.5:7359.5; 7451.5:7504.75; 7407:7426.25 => 0.07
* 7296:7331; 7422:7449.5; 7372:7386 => 0.15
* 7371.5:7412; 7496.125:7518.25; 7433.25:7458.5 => -0.08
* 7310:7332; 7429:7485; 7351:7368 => 0.07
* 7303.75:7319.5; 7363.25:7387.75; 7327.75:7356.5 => 0.16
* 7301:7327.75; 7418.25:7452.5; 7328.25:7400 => 0.12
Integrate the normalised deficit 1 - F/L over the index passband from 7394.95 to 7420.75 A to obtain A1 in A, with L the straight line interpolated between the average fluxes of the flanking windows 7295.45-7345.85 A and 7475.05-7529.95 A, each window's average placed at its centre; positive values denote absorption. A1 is 1.5 A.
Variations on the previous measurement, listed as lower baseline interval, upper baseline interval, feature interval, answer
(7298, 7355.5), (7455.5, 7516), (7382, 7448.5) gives 3.64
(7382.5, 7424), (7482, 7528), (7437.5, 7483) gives -1.91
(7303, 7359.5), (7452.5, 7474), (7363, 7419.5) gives 2.10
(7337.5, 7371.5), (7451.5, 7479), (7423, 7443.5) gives 0.29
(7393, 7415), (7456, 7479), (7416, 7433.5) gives 1.05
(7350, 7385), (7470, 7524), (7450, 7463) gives -0.23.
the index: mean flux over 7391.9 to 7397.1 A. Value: 83.5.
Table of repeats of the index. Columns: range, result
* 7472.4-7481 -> 75.8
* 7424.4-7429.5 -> 70.8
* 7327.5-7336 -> 76.1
